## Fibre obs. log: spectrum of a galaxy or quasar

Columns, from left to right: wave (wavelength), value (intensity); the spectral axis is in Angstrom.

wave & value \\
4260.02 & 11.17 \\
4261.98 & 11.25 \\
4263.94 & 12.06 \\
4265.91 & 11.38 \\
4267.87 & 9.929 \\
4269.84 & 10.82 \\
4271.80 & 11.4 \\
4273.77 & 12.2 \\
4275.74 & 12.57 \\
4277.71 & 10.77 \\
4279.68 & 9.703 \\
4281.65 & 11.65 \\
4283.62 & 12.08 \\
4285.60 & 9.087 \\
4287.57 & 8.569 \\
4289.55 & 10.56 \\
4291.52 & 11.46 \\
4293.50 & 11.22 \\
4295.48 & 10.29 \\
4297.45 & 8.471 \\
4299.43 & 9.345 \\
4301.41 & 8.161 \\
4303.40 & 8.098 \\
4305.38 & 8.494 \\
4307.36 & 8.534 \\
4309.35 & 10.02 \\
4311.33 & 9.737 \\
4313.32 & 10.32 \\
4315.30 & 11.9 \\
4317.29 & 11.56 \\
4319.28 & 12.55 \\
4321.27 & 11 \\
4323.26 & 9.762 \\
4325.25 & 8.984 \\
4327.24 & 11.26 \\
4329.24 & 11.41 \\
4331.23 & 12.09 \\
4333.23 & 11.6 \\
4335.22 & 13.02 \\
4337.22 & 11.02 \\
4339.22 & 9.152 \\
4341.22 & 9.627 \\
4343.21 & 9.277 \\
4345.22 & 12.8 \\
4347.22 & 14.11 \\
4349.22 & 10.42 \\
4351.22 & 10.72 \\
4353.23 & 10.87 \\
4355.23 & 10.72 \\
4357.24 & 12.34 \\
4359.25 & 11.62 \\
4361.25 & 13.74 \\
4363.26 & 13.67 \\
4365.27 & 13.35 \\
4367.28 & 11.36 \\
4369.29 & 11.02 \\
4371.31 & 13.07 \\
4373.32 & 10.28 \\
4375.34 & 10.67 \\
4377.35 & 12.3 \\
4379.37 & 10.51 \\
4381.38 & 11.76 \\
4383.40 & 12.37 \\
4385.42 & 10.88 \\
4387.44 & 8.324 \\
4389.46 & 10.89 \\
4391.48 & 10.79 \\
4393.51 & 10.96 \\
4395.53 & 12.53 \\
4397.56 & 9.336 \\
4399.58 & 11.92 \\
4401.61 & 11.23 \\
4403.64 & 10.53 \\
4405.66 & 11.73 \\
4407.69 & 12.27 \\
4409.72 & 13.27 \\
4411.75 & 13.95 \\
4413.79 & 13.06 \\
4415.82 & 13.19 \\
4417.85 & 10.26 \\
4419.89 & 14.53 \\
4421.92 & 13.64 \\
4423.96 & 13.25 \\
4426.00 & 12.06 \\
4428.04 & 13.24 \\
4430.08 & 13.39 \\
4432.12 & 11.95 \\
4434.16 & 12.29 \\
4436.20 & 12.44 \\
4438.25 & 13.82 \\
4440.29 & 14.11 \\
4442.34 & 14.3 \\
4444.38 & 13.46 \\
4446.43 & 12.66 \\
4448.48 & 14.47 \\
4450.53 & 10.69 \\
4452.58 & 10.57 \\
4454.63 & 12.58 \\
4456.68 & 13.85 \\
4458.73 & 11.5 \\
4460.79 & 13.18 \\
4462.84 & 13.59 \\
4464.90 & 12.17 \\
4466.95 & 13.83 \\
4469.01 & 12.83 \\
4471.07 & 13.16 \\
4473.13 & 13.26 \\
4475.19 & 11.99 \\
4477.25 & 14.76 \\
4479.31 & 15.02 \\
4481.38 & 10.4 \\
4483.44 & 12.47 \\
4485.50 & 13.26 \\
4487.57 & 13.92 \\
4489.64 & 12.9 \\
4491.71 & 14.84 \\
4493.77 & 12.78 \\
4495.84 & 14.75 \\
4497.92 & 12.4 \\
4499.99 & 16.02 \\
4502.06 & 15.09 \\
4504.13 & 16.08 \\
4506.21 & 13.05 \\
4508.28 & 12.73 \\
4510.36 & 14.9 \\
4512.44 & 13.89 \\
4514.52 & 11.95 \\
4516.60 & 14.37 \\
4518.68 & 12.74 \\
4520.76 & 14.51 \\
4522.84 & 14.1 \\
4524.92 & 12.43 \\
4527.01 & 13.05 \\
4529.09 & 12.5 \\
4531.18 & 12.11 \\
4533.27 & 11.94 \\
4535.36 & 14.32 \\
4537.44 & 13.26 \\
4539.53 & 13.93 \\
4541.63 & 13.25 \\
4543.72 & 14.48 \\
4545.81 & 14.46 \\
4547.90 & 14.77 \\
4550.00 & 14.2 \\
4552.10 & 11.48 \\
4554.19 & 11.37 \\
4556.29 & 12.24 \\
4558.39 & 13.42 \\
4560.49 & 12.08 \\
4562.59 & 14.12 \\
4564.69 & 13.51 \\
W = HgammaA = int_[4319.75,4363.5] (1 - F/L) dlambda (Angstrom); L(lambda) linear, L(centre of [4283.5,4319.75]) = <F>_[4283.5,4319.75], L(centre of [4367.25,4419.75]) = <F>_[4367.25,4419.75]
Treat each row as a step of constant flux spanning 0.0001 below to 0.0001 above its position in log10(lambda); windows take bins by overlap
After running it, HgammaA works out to -2.7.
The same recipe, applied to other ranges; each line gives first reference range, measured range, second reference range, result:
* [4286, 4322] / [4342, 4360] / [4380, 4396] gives -1.4 Angstrom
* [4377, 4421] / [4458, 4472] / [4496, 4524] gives 0.1 Angstrom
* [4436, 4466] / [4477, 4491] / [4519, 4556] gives -0.2 Angstrom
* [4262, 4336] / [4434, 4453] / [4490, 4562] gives -0.8 Angstrom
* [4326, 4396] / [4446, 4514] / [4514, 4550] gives -2.5 Angstrom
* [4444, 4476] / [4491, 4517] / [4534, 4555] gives -1.8 Angstrom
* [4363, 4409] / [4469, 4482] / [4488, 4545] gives -0.2 Angstrom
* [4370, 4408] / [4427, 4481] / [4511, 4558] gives -4.1 Angstrom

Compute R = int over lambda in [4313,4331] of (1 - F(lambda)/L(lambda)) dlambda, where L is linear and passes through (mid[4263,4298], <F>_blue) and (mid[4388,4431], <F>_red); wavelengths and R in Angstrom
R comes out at 0.3 Angstrom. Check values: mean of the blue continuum 10.8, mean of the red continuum 12.1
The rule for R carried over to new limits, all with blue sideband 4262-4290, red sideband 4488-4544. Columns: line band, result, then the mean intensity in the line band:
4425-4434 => 0.0 Angstrom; 12.6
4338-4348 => 0.7 Angstrom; 10.9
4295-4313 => 3.5 Angstrom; 9.03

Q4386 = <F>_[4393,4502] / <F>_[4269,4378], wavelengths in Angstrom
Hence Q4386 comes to 1.18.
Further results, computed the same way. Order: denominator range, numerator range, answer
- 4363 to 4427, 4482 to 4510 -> 1.17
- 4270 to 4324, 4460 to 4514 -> 1.31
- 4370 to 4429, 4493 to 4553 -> 1.15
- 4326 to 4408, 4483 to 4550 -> 1.20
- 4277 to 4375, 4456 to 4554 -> 1.24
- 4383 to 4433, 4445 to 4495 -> 1.08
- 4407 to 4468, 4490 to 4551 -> 1.06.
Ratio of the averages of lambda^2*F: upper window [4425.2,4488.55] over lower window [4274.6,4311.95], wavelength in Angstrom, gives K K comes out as 1.4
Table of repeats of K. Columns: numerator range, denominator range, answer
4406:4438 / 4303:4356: 1.25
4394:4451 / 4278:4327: 1.32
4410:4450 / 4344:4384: 1.14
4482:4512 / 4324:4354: 1.35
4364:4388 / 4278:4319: 1.18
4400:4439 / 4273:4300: 1.27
